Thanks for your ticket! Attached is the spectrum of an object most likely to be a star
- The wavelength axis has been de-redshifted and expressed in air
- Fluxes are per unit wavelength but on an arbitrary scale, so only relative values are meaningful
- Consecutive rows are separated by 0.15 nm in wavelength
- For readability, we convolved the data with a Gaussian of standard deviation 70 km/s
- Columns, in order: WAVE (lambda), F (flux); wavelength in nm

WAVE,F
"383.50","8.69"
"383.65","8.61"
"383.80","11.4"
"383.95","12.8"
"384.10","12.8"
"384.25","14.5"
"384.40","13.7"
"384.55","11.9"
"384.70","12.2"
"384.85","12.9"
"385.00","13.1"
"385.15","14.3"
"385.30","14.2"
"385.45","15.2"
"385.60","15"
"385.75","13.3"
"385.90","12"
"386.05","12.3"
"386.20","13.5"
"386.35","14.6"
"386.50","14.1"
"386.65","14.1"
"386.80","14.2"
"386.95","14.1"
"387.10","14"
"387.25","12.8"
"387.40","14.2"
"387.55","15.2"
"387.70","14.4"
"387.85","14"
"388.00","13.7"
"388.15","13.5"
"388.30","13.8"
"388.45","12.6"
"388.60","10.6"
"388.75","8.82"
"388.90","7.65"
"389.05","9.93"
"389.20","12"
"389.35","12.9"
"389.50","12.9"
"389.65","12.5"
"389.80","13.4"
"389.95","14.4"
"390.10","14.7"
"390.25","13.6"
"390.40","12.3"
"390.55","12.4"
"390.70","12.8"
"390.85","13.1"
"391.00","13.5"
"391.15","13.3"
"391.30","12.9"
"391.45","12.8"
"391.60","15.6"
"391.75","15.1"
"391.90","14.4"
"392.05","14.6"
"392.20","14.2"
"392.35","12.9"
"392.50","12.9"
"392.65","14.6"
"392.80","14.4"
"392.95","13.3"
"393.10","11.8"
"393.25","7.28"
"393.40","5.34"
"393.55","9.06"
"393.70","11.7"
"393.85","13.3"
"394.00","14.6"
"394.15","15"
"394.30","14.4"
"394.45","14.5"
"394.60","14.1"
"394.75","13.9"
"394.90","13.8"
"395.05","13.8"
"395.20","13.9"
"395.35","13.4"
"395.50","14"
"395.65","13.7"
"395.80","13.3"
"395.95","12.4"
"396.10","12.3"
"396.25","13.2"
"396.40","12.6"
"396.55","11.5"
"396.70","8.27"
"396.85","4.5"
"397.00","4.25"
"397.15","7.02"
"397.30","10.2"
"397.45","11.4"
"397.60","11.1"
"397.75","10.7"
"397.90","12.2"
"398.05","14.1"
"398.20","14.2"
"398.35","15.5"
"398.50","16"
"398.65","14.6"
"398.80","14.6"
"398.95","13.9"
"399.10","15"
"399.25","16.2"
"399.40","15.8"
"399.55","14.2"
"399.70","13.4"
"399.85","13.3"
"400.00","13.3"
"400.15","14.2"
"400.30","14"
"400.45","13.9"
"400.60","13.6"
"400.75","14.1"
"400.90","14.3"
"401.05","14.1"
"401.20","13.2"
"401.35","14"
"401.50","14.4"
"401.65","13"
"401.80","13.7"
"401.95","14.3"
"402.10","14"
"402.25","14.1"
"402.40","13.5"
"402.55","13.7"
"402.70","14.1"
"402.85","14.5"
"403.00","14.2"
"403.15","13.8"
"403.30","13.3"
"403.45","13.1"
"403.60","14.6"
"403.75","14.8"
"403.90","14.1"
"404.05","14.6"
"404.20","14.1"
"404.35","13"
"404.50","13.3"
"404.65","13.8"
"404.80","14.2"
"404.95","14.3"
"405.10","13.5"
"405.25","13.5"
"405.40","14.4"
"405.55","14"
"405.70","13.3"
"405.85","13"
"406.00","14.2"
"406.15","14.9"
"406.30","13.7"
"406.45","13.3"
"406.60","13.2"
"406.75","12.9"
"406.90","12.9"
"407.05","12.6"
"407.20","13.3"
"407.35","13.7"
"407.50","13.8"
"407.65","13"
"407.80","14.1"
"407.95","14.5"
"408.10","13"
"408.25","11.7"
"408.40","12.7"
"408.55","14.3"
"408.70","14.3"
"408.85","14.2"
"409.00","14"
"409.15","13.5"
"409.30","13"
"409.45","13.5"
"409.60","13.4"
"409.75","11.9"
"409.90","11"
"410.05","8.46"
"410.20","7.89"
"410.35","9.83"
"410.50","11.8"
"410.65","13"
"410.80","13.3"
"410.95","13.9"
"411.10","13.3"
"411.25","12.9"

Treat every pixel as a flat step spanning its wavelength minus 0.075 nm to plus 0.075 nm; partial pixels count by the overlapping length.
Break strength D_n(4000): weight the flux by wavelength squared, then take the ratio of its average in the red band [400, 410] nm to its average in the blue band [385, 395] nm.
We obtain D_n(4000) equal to 1.1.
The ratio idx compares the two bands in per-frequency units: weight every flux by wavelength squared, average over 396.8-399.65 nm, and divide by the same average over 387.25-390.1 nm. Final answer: 1.04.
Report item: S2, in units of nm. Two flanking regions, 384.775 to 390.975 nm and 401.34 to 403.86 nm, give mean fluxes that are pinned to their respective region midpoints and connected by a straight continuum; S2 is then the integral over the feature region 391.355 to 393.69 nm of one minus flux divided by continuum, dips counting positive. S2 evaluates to 0.15 nm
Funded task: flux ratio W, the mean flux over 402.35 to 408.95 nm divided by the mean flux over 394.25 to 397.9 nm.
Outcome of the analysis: 1.17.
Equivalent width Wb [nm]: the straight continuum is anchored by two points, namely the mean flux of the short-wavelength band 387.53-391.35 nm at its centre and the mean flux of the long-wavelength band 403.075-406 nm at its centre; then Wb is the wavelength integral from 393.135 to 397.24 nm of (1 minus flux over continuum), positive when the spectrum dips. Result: 0.45 nm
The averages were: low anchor 12.7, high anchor 13.8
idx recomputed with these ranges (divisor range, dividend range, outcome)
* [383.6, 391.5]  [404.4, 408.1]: 1.15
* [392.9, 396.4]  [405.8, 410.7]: 1.08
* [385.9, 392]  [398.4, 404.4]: 1.14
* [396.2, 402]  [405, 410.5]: 1.05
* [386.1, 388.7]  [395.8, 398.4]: 0.84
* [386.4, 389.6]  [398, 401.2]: 1.19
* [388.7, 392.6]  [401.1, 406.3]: 1.15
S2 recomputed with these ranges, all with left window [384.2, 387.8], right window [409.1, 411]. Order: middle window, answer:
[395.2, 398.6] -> 0.310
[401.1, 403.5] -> -0.264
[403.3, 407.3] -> -0.490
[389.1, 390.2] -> 0.021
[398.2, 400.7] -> -0.351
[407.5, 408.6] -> -0.123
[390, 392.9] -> -0.084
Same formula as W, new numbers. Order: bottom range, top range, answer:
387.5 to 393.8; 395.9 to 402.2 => 1.02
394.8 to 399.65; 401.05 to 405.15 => 1.11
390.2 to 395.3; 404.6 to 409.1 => 1.04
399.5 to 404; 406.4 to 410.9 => 0.92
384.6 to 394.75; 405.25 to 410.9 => 0.99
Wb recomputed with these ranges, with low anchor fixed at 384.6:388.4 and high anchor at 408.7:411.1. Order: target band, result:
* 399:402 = -0.28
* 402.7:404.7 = -0.20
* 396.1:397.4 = 0.39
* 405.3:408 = -0.24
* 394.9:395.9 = -0.03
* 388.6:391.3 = 0.24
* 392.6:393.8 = 0.22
